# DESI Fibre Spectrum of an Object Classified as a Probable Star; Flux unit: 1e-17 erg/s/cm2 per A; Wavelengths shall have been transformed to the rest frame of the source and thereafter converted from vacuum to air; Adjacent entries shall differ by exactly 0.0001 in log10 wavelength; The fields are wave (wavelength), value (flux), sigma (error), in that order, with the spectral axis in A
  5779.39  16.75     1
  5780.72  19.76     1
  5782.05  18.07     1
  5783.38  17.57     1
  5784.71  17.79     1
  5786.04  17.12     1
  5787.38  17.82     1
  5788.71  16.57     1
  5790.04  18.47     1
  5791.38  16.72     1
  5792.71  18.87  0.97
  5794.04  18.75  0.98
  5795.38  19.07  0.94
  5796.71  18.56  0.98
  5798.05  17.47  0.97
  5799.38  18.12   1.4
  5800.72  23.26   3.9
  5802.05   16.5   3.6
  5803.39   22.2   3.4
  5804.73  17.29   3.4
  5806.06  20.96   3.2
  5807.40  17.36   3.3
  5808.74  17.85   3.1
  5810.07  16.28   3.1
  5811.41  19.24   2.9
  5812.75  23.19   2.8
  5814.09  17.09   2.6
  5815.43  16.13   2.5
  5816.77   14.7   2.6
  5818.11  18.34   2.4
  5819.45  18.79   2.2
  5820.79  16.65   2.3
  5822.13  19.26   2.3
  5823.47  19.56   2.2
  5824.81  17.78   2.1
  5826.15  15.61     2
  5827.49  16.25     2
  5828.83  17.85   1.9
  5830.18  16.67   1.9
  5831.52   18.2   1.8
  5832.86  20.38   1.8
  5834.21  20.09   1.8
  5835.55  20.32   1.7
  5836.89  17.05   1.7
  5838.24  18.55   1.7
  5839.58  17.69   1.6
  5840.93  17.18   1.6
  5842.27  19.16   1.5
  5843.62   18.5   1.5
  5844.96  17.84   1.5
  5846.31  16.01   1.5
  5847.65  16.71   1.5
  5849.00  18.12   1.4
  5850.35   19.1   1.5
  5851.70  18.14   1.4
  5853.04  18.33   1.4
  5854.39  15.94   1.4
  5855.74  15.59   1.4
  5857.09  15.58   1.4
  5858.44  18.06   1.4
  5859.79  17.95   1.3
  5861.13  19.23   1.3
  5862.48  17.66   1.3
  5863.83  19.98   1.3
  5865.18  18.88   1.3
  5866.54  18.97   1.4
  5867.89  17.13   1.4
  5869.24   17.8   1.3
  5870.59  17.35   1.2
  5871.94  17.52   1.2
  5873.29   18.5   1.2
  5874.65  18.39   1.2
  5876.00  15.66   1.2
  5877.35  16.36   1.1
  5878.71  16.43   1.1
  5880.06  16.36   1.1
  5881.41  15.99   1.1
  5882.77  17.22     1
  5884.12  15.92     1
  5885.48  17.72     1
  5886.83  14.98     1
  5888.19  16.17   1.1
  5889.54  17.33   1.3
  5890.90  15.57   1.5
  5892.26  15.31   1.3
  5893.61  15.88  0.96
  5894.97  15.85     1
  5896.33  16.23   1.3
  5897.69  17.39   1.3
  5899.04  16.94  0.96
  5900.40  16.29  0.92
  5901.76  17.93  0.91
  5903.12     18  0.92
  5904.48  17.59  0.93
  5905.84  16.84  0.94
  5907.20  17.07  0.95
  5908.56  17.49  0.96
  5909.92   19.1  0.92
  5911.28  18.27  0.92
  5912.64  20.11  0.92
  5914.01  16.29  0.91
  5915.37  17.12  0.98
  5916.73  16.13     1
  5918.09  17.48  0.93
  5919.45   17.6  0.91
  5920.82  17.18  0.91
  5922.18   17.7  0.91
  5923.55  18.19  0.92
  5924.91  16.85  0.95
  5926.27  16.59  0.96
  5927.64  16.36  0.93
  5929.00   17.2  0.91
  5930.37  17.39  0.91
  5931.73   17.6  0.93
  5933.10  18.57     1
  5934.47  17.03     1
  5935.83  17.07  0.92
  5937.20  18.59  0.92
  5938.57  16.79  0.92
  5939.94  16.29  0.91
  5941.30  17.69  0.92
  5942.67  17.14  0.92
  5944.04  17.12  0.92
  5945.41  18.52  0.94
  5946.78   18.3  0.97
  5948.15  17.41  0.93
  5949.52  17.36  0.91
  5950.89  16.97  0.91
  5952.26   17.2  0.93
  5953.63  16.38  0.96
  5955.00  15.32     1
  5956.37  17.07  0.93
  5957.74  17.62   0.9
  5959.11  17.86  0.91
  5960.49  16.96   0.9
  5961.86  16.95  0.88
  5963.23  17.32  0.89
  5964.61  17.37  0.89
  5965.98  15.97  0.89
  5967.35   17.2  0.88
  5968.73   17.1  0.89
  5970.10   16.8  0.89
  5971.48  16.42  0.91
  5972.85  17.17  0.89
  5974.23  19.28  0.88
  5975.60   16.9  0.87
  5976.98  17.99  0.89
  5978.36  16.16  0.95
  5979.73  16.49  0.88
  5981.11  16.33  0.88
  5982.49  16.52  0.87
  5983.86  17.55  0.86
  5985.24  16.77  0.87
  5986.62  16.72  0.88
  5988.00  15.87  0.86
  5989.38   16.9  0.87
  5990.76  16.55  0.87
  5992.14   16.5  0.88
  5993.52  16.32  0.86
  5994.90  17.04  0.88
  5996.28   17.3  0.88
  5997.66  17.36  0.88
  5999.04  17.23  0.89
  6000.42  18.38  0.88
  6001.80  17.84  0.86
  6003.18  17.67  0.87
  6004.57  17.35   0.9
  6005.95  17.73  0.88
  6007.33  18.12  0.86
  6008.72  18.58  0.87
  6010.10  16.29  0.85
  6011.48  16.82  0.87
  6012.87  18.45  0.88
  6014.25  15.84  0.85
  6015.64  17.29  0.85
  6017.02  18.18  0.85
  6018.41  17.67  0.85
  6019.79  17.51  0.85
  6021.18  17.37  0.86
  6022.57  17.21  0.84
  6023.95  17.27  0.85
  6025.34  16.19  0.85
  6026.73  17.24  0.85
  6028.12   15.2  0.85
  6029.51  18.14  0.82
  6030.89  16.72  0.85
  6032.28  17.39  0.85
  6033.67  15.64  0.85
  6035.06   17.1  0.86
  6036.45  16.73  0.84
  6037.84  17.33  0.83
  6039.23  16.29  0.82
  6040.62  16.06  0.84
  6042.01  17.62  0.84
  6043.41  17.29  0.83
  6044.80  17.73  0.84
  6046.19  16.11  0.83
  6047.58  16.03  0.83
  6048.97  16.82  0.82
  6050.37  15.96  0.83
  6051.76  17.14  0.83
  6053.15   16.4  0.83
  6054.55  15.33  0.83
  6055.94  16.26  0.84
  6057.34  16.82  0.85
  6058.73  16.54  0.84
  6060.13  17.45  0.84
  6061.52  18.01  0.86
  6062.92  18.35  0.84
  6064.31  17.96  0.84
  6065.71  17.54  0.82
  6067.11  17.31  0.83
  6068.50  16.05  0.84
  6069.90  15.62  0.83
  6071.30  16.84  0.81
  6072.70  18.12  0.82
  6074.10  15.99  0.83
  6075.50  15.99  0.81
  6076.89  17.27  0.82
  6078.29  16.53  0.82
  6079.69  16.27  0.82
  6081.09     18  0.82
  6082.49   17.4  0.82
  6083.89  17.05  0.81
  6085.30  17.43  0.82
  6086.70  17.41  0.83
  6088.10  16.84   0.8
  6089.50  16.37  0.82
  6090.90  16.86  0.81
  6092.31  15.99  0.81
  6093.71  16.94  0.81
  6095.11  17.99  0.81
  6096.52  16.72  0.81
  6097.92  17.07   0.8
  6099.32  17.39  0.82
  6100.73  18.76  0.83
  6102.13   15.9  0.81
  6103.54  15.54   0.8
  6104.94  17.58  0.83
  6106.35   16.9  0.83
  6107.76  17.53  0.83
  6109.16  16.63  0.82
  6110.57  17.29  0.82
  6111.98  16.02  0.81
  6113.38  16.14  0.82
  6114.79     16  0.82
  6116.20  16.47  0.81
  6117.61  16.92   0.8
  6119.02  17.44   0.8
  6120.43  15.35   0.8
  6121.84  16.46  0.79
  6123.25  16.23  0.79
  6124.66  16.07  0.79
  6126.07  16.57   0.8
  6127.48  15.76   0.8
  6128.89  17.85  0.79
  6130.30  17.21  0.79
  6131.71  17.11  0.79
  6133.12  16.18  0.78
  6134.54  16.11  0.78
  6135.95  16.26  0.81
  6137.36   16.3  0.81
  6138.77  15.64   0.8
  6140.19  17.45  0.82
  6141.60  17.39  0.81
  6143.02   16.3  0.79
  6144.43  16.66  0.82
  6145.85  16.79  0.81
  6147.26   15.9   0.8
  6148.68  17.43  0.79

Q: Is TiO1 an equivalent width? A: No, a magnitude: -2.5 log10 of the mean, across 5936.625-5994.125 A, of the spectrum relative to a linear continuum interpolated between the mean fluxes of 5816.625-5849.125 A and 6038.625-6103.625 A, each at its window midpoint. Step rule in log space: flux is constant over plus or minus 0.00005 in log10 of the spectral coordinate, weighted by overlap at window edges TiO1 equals 0.02 mag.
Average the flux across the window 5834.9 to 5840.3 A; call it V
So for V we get 18.4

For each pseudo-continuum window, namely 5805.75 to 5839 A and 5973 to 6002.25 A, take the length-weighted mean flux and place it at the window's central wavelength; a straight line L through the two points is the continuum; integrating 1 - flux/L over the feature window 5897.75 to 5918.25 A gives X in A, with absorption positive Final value 0.1 A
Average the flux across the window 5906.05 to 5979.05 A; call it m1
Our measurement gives 17.3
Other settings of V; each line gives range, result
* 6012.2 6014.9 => 17.2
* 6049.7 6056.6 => 16.2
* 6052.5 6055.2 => 15.8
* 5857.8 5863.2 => 18.3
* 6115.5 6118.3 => 16.7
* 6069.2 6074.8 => 16.6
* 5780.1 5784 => 18.5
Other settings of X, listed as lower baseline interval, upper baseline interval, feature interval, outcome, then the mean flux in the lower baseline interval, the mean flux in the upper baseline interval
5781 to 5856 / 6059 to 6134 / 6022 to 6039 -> 0.34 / 18.1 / 16.9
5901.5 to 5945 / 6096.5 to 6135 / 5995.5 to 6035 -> -0.45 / 17.4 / 16.7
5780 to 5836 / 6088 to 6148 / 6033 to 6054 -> 0.47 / 18.3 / 16.7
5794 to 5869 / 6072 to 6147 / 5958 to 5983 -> 0.57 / 18.2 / 16.8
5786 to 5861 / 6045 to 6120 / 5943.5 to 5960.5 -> 0.21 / 18.1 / 16.9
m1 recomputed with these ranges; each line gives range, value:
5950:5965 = 17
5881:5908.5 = 16.6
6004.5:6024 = 17.5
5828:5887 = 17.7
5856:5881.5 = 17.6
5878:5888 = 16.4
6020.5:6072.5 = 16.9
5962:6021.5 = 17.2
